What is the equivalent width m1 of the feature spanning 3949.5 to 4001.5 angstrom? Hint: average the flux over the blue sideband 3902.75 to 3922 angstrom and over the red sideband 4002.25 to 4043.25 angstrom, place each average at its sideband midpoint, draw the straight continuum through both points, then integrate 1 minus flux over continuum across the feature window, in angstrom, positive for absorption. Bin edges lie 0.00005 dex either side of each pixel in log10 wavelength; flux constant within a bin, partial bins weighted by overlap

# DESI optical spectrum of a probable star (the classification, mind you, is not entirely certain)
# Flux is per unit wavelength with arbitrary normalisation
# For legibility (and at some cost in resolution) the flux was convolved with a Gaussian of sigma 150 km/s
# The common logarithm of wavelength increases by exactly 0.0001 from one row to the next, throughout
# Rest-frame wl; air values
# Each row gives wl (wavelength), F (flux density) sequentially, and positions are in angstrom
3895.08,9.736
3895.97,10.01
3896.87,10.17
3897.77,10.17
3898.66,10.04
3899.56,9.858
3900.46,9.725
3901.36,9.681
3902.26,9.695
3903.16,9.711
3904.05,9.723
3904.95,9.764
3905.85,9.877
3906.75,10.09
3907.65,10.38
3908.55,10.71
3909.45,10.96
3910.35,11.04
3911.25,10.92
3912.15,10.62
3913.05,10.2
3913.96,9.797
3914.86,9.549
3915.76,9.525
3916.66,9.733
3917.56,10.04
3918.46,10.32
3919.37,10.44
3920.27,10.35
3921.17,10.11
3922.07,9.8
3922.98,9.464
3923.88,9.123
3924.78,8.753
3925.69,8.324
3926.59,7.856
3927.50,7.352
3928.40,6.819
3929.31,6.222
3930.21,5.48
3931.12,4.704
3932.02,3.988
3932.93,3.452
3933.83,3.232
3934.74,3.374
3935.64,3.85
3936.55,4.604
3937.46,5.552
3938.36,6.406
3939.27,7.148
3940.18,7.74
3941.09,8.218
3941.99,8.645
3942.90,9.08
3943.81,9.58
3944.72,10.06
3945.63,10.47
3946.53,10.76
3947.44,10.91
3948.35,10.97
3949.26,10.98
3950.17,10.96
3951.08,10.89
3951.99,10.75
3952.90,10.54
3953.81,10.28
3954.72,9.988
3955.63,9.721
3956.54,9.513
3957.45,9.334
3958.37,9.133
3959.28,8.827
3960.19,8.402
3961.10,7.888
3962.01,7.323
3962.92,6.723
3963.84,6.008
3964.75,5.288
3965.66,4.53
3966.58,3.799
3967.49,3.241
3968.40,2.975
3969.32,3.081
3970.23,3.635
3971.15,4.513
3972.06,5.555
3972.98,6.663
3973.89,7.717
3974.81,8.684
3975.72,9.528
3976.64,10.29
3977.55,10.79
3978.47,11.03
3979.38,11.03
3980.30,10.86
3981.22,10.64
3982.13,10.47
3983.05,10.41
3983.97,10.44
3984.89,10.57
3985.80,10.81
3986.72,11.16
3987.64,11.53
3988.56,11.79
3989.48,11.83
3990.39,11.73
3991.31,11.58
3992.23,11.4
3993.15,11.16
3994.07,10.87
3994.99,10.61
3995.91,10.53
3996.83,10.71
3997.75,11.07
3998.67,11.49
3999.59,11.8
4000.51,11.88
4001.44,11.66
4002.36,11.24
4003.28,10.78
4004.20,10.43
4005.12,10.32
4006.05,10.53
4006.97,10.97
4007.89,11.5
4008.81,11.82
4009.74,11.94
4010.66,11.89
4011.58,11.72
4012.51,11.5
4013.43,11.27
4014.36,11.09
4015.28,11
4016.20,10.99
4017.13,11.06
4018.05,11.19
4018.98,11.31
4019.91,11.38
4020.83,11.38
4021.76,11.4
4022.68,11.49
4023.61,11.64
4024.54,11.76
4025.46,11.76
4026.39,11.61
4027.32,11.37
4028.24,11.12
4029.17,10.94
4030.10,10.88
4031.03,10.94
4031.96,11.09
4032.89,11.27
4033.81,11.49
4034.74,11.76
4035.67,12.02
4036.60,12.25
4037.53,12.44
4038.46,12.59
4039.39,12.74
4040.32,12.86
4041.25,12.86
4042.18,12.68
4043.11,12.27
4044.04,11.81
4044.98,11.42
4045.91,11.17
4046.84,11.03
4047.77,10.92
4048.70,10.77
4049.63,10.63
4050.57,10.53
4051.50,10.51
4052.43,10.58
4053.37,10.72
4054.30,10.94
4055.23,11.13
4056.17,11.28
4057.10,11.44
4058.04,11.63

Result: 8.3 angstrom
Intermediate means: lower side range 10.2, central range 9.21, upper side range 11.5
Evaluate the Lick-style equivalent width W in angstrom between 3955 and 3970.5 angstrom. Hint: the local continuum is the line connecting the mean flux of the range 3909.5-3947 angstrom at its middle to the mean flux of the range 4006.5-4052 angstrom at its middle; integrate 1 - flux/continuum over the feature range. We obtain 4.6 angstrom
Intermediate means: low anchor 8.14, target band 6.51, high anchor 11.5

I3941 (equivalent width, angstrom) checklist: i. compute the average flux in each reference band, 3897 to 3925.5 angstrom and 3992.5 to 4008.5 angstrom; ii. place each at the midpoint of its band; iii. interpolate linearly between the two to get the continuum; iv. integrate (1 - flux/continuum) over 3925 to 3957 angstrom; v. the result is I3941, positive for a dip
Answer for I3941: 7.4 angstrom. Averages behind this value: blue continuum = 9.99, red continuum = 11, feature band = 7.97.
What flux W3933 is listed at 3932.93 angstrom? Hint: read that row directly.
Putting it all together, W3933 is 3.452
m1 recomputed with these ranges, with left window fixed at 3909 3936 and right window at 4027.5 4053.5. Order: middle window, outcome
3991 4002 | -1.01 angstrom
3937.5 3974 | 4.57 angstrom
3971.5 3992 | -0.70 angstrom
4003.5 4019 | -0.73 angstrom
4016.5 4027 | -0.43 angstrom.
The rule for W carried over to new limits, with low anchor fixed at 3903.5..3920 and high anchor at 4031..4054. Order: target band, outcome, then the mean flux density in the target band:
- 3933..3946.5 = 4.5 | 7.02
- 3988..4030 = -0.3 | 11.3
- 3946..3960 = 0.6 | 10.2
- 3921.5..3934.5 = 4.6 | 6.73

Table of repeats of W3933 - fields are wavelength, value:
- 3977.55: 10.79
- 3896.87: 10.17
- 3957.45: 9.334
